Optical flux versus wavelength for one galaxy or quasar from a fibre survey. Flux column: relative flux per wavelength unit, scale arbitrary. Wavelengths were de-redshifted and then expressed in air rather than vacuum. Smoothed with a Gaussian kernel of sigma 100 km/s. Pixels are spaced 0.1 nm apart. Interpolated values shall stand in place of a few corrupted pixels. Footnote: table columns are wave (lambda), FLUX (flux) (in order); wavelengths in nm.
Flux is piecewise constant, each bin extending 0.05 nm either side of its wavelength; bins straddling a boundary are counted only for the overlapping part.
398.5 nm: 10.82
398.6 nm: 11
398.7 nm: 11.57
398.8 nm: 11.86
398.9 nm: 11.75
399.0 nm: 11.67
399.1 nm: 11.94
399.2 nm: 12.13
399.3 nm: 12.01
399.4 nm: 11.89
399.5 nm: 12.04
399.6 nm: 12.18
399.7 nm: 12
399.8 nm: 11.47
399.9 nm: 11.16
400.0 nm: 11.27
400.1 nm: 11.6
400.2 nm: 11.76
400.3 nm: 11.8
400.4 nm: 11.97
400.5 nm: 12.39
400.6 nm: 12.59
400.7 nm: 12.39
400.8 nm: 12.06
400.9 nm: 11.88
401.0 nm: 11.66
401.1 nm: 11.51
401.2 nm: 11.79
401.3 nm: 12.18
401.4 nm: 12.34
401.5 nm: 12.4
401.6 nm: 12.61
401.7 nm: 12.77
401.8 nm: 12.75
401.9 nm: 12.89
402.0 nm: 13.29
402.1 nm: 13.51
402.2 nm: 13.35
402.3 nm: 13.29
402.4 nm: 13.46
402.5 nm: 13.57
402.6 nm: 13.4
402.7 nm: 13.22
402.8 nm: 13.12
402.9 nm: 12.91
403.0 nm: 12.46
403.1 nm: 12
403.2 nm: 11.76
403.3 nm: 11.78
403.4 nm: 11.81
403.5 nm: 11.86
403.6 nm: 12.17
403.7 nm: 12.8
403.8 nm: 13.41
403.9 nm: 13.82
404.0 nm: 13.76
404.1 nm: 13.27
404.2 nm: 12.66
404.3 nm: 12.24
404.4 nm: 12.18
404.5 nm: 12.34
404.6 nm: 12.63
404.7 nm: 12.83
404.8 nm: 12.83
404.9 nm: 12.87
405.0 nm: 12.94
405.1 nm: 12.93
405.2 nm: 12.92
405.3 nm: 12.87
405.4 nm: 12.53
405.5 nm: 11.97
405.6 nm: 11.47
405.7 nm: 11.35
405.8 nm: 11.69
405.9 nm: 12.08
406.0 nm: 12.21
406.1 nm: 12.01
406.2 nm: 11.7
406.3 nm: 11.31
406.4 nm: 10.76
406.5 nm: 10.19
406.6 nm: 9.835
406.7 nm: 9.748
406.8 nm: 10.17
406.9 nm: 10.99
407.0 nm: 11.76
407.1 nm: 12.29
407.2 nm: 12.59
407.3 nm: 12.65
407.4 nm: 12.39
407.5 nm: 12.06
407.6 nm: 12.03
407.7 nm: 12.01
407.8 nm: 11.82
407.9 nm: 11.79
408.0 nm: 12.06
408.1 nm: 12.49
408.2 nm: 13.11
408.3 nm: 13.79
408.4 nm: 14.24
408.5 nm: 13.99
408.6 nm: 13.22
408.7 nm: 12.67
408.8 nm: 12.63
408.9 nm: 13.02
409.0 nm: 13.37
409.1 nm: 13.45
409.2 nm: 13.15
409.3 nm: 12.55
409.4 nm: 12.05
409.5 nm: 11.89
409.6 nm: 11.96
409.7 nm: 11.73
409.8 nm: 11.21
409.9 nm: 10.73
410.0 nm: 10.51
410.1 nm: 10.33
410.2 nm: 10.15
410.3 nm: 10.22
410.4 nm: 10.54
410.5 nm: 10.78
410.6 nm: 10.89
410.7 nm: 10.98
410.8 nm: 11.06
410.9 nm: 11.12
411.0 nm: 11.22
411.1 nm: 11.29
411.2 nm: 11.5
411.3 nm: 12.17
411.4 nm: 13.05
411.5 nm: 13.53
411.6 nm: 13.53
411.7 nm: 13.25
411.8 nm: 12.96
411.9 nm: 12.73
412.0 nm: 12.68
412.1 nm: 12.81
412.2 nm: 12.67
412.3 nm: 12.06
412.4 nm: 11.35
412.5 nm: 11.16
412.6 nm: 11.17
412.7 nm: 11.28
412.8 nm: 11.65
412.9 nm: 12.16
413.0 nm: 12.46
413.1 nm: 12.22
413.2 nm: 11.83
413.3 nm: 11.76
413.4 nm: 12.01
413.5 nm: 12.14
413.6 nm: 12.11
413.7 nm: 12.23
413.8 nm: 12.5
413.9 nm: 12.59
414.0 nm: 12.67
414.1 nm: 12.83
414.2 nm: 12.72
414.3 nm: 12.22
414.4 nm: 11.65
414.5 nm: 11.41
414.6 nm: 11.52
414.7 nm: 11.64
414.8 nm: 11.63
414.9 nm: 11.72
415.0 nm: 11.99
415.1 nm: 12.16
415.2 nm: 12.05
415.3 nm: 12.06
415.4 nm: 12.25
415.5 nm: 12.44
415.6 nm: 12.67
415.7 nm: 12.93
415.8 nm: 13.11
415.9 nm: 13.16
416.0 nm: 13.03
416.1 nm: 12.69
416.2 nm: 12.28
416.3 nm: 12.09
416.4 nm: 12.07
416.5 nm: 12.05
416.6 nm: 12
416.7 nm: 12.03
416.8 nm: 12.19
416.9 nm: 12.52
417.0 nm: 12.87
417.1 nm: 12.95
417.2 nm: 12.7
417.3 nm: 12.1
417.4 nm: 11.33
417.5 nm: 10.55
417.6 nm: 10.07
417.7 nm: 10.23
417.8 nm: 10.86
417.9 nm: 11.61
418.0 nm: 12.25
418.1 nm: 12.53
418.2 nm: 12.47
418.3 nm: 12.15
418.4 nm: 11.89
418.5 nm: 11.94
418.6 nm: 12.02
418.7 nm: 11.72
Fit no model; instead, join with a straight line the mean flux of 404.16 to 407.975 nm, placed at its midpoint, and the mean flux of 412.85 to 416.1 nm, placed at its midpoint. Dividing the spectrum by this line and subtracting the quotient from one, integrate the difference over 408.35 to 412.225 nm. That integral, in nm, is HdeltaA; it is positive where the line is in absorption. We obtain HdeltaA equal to 0.00 nm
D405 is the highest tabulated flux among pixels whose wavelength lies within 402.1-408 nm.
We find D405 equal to 13.82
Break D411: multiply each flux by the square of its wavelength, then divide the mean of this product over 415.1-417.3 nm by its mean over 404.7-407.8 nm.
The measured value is 1.10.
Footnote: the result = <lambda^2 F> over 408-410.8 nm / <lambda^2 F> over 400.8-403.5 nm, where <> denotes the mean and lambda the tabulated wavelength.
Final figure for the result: 0.99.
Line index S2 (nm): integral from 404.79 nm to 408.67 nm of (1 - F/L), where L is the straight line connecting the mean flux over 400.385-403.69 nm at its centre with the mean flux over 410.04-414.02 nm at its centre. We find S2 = 0.04 nm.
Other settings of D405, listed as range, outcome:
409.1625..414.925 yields 13.53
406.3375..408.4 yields 14.24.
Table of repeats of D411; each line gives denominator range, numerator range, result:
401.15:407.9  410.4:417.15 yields 1.03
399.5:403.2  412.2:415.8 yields 1.03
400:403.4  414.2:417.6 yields 1.05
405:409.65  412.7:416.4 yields 1.04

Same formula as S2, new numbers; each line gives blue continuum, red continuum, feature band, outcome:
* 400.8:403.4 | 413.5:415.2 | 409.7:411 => 0.16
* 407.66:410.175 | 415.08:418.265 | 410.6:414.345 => 0.04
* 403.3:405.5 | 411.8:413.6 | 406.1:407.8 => 0.14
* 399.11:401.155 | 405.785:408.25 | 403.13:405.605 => -0.18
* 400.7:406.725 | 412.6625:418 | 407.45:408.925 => -0.06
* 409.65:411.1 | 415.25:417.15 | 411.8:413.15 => -0.08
